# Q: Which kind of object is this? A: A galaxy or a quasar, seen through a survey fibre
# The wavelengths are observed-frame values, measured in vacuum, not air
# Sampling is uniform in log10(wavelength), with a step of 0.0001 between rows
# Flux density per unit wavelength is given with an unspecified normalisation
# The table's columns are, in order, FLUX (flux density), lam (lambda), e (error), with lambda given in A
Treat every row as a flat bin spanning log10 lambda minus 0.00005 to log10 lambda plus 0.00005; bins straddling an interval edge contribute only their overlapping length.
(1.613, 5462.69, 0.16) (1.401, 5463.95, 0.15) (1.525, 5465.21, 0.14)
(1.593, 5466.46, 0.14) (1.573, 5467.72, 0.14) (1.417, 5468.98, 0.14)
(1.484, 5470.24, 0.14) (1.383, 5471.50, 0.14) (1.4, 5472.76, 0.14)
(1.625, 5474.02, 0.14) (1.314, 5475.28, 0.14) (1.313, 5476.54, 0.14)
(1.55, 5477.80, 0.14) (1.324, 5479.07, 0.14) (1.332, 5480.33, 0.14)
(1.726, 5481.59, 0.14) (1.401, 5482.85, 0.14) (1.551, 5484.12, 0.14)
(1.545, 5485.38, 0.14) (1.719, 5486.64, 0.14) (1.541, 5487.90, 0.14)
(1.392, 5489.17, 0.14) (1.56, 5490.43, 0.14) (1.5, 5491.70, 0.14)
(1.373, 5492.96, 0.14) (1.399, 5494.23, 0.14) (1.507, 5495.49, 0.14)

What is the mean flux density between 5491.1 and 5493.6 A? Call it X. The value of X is 1.44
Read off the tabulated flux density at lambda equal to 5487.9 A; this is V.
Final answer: 1.541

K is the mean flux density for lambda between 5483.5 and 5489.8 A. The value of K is 1.55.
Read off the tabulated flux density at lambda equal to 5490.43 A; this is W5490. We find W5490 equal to 1.56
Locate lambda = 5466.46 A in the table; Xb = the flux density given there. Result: 1.593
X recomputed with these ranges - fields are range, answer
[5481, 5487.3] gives 1.59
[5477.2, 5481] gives 1.4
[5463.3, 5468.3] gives 1.52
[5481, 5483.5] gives 1.56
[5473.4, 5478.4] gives 1.45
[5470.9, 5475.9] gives 1.43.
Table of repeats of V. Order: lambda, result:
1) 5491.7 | 1.5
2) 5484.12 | 1.551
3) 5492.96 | 1.373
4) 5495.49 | 1.507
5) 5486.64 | 1.719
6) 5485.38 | 1.545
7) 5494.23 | 1.399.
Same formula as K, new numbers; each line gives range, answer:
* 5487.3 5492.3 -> 1.5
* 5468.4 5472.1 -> 1.43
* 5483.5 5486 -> 1.55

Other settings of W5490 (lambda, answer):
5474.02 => 1.625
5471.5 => 1.383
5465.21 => 1.525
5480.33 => 1.332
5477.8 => 1.55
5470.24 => 1.484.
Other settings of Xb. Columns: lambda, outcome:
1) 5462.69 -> 1.613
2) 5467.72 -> 1.573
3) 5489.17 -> 1.392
